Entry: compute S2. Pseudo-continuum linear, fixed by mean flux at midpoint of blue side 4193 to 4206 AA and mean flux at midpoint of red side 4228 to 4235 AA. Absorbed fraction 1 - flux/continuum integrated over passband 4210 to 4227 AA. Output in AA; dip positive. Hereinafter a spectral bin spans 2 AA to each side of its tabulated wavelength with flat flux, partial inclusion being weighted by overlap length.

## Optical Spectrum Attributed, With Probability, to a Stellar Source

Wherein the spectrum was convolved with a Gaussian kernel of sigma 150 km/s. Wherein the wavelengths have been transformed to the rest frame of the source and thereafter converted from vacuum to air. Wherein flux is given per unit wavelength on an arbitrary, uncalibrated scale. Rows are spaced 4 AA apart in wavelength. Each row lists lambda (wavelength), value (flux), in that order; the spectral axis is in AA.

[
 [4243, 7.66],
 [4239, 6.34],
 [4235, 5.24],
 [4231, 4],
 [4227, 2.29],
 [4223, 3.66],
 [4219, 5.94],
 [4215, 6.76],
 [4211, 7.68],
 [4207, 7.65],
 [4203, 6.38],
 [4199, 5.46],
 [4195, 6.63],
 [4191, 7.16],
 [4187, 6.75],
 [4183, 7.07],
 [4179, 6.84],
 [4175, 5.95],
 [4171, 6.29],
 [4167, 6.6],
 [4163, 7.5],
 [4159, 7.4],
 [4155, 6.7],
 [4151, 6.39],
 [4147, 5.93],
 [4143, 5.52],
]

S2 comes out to -1.3 AA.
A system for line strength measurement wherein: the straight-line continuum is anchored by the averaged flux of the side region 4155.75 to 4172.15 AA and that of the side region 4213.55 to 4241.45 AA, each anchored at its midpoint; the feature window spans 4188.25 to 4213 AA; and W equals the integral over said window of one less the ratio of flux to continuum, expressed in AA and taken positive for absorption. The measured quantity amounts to -4.6 AA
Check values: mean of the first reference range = 6.96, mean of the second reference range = 4.9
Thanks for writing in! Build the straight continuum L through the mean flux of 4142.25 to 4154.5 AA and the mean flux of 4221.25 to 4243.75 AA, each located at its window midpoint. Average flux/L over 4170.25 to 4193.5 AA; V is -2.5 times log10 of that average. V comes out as -0.21 mag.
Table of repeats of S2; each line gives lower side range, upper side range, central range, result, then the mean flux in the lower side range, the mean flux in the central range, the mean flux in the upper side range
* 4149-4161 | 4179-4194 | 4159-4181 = 0.6 AA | 6.83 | 6.71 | 6.95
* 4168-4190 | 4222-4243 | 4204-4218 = -4.5 AA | 6.61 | 7.19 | 4.66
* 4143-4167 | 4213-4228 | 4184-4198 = -2.8 AA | 6.66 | 6.76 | 4.82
